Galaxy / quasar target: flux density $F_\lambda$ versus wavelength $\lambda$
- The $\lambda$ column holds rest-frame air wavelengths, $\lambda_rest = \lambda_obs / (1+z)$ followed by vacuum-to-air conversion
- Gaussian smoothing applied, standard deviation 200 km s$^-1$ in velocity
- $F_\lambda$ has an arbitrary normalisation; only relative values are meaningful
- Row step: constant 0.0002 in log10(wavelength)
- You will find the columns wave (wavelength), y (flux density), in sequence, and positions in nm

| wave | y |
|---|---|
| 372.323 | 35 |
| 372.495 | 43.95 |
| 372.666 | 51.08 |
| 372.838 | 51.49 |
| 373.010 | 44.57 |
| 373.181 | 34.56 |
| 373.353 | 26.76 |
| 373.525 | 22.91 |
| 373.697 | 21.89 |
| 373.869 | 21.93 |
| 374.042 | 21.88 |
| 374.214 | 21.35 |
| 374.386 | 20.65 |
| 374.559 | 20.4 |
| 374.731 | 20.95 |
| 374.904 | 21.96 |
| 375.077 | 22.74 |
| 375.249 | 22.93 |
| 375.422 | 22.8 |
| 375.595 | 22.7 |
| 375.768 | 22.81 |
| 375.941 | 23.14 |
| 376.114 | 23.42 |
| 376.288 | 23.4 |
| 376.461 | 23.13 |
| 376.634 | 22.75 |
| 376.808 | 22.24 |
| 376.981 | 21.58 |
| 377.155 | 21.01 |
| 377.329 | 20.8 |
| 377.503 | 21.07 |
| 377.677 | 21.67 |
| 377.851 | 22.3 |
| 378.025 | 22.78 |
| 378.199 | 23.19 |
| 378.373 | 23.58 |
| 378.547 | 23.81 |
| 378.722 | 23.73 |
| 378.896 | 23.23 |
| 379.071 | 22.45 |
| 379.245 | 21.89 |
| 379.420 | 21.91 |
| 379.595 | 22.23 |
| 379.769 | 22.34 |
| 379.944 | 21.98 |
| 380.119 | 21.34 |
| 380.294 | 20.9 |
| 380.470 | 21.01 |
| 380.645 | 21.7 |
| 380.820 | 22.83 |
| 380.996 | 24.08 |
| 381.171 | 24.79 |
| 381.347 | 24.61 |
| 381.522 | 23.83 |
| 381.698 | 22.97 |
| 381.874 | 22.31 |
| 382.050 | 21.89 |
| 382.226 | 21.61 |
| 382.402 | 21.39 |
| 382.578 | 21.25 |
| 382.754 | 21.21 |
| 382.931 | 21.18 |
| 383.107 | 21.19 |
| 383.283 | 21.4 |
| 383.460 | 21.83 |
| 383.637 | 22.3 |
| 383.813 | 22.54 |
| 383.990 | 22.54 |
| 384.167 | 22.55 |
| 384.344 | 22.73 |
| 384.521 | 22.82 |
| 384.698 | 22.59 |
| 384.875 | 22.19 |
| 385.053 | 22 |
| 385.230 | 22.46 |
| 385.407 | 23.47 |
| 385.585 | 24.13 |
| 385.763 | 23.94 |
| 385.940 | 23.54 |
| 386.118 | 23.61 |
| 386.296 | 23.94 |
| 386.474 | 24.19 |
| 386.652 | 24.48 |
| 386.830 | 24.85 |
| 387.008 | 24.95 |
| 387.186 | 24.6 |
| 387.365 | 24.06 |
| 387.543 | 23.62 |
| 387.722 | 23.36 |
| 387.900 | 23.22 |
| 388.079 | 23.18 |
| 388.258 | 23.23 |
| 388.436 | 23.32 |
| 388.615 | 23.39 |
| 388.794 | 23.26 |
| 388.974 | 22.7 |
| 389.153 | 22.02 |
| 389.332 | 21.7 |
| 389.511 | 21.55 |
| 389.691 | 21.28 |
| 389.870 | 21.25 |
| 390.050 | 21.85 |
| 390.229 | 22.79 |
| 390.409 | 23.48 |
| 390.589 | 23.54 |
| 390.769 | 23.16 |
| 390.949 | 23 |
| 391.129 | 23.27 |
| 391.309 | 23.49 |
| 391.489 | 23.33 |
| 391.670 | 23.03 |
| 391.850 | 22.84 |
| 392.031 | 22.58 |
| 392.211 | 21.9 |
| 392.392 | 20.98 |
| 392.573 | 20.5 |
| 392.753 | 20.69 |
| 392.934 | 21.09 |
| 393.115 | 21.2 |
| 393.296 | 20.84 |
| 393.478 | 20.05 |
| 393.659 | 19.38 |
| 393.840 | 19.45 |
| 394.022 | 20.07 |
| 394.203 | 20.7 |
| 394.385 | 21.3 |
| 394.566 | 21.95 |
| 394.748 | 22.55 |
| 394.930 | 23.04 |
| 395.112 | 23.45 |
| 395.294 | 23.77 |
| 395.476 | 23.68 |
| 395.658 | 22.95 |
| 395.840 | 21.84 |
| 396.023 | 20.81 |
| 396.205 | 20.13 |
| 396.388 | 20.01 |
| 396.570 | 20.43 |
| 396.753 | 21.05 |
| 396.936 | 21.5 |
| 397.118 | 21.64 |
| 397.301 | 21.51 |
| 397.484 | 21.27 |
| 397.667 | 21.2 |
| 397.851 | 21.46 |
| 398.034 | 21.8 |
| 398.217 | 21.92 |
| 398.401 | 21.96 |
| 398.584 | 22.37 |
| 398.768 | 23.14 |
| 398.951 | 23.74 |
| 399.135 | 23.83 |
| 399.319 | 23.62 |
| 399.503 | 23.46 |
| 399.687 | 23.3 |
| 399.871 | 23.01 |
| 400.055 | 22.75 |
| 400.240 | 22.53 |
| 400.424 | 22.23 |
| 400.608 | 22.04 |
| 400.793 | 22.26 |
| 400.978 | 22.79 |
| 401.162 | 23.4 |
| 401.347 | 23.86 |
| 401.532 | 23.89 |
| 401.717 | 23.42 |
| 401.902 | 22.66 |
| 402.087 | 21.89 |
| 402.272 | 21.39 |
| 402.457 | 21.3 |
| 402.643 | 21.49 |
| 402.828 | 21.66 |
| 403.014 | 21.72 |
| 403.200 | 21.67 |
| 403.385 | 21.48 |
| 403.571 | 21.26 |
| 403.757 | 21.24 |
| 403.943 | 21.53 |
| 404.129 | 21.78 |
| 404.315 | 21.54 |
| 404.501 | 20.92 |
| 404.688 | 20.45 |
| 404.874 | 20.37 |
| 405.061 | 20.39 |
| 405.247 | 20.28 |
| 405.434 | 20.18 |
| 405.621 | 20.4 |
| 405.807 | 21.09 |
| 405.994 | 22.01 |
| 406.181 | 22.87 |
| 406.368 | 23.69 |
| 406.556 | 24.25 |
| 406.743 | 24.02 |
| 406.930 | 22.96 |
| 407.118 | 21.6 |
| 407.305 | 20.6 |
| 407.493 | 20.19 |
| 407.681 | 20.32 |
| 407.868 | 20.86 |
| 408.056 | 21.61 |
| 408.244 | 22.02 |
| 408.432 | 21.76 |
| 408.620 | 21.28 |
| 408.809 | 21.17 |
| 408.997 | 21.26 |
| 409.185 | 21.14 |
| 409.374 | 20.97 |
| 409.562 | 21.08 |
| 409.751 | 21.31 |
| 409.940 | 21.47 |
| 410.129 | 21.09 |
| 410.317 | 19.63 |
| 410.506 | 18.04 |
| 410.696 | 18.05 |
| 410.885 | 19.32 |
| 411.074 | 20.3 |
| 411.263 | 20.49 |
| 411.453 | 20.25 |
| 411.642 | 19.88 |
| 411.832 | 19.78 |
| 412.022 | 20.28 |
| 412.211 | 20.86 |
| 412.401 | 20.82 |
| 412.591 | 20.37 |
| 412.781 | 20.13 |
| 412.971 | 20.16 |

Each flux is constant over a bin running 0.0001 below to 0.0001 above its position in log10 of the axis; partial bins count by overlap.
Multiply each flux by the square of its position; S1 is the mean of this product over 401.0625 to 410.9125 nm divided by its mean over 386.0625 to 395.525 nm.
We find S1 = 1.0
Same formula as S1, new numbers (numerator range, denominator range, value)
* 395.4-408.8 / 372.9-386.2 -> 1.07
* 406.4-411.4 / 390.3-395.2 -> 1.04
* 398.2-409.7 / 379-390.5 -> 1.07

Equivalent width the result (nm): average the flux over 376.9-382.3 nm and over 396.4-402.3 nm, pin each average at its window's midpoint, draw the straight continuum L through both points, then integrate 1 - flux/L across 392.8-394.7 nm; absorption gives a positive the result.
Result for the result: 0.15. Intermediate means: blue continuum 22.4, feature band 20.6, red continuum 22.4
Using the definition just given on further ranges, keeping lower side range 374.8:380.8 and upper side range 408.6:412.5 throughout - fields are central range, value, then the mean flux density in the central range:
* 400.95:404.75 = -0.20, 22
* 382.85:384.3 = 0.00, 22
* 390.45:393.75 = -0.07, 22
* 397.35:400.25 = -0.20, 22.6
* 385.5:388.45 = -0.28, 23.9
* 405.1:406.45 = -0.05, 21.5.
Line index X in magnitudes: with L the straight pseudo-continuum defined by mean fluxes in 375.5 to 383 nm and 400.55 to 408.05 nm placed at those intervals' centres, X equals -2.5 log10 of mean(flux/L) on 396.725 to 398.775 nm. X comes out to 0.01 mag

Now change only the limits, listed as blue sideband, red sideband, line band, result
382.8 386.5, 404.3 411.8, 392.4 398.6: 0.026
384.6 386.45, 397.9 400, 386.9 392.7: 0.014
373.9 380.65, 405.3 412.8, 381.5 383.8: 0.008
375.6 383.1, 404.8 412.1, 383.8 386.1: -0.038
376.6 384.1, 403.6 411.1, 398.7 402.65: -0.070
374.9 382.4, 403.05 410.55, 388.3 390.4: -0.014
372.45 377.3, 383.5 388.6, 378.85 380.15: 0.132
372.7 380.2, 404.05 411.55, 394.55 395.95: -0.031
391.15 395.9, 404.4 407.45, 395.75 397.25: 0.042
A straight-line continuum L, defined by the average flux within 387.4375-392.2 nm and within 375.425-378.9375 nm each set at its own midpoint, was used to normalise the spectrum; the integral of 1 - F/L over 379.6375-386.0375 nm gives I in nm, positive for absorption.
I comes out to 0.08 nm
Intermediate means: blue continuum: 22.6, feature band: 22.4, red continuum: 22.8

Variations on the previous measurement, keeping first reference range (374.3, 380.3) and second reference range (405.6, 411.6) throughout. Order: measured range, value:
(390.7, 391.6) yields -0.06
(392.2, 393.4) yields 0.04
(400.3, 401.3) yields -0.05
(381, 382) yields -0.07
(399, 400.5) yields -0.11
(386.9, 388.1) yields -0.11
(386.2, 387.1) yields -0.10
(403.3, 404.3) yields -0.01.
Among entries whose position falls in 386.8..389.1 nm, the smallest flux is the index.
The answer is 22.7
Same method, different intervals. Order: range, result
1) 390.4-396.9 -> 19.38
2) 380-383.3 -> 20.9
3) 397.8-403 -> 21.3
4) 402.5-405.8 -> 20.18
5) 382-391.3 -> 21.18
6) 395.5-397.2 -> 20.01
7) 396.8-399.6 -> 21.2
